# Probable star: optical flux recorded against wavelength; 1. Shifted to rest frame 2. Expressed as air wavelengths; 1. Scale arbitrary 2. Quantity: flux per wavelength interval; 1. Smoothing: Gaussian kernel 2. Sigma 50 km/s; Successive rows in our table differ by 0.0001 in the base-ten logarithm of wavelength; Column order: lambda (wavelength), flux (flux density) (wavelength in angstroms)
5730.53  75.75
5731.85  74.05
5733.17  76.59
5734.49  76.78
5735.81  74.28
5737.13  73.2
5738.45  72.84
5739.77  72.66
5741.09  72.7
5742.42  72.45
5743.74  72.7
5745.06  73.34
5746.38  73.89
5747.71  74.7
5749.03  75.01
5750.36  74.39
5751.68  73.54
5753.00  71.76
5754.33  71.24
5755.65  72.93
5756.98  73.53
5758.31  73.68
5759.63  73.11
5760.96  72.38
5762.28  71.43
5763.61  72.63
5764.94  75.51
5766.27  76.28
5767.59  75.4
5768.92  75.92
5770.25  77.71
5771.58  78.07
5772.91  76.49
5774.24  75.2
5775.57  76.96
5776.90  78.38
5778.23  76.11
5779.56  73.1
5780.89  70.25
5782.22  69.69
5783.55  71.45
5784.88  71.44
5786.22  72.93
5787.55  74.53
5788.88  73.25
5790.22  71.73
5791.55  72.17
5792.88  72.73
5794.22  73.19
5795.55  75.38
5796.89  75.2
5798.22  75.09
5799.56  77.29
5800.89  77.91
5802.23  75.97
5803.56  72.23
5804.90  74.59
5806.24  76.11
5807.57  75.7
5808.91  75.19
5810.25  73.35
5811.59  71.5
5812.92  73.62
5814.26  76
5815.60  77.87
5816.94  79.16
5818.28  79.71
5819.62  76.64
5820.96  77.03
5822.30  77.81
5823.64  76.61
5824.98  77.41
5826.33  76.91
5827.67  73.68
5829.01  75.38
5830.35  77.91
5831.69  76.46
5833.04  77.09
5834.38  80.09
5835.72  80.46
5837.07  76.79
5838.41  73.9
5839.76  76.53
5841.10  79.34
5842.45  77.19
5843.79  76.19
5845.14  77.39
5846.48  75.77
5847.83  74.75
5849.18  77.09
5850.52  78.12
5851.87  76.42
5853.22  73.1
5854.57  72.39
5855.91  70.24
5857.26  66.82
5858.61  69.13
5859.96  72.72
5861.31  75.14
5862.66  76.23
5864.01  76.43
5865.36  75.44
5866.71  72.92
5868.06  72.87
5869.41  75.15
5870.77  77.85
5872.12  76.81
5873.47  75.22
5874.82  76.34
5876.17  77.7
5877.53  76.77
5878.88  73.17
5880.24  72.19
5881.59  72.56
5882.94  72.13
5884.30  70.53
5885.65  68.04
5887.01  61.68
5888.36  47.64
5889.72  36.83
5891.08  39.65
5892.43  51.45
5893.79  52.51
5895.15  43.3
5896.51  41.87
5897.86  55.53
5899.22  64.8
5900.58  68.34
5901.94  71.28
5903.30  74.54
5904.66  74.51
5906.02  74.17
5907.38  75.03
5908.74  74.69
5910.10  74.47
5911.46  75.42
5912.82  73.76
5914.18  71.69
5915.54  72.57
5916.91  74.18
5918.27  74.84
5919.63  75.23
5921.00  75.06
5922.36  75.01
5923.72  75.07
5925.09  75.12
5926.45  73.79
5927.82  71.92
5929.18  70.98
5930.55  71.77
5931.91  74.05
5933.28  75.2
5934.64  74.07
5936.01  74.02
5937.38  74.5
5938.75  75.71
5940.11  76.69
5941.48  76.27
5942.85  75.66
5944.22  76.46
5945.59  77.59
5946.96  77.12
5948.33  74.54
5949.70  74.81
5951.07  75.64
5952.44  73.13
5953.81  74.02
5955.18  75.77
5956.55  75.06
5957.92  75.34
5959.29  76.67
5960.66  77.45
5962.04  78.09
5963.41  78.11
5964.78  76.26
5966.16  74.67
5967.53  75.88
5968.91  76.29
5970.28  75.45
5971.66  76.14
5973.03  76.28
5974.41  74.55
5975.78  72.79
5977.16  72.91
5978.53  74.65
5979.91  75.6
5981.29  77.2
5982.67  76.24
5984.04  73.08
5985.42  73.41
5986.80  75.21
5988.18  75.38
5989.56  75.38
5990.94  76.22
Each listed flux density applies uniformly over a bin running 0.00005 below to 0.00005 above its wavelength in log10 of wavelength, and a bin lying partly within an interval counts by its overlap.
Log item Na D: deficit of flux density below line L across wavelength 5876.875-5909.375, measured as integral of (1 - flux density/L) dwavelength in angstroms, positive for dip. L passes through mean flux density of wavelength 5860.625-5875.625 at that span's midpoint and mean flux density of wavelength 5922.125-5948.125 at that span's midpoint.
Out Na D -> 5.28 angstroms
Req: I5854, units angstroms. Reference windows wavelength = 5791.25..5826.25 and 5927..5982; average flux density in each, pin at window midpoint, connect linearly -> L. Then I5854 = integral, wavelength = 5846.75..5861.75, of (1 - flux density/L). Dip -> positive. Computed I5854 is 0.4 angstroms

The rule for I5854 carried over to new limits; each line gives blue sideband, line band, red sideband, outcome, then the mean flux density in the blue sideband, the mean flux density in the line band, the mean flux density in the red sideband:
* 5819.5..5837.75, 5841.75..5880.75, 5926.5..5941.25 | 0.7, 77.2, 74.7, 74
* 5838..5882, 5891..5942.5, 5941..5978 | 3.7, 74.9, 70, 75.7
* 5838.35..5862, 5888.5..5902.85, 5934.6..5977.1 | 4.3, 74.6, 52.7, 75.6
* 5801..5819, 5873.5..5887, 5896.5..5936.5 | 0.1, 75.5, 72.8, 72.3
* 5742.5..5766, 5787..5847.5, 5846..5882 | -1.6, 73.3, 75.9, 74.4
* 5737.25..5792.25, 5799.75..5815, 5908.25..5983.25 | -0.2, 73.7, 74.9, 75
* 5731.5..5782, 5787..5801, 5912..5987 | 0.0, 74.2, 74.3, 75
